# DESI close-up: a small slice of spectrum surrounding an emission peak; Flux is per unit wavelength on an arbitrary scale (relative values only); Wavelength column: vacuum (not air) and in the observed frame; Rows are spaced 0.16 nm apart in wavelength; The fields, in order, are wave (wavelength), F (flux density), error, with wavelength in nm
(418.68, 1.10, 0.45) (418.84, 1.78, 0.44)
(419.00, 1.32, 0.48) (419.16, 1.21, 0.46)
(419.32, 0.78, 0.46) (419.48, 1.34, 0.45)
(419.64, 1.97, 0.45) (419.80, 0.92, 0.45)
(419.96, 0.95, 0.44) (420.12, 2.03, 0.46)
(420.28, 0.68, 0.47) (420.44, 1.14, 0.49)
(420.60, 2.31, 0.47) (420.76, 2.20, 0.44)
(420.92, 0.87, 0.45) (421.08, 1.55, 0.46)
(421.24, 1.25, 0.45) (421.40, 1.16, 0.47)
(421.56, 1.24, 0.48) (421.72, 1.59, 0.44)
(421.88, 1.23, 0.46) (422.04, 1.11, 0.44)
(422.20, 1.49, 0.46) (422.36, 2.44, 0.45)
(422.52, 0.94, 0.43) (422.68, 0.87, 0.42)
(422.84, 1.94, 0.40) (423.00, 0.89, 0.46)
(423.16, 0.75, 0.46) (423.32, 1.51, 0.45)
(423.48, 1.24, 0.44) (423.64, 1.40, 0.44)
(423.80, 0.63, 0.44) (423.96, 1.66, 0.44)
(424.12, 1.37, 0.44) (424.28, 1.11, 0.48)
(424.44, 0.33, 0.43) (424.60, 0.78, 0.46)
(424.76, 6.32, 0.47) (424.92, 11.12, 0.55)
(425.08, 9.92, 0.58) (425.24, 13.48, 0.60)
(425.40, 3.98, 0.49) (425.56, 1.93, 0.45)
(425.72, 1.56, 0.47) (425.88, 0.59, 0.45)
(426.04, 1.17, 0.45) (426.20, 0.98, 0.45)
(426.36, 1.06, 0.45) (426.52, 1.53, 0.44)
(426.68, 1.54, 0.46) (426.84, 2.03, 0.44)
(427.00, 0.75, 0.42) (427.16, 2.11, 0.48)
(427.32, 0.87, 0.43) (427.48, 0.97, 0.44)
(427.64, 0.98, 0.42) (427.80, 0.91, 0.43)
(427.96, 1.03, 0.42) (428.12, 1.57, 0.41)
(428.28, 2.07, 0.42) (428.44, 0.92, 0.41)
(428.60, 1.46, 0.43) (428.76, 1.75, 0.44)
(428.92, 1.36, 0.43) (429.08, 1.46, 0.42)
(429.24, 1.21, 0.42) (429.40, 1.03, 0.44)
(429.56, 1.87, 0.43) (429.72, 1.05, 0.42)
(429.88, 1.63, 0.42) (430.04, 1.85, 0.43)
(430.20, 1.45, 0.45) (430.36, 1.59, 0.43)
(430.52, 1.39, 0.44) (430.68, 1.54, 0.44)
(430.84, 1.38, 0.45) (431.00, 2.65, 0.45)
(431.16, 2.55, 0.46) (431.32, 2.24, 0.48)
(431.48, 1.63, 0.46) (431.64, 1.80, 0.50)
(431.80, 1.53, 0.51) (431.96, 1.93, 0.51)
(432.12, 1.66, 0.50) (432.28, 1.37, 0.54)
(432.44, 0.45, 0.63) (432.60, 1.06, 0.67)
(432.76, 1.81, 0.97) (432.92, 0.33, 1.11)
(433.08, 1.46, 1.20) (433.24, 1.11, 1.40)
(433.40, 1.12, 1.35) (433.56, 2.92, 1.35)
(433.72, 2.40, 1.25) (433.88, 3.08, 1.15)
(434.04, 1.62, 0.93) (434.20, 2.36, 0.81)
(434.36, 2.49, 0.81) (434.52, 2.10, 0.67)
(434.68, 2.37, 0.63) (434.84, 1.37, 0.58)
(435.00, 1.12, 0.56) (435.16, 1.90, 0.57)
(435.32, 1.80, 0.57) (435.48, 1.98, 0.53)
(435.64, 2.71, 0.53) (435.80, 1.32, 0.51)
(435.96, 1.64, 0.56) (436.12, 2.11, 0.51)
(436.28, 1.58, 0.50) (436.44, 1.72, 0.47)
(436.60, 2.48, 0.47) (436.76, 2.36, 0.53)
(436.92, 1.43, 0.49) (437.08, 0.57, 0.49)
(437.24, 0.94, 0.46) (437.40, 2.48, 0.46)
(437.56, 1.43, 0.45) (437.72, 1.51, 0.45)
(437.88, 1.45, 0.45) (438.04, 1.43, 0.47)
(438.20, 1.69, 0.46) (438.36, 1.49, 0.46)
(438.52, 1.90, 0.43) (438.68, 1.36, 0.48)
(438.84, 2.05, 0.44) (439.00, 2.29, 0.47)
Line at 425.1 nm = [O II] 3727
